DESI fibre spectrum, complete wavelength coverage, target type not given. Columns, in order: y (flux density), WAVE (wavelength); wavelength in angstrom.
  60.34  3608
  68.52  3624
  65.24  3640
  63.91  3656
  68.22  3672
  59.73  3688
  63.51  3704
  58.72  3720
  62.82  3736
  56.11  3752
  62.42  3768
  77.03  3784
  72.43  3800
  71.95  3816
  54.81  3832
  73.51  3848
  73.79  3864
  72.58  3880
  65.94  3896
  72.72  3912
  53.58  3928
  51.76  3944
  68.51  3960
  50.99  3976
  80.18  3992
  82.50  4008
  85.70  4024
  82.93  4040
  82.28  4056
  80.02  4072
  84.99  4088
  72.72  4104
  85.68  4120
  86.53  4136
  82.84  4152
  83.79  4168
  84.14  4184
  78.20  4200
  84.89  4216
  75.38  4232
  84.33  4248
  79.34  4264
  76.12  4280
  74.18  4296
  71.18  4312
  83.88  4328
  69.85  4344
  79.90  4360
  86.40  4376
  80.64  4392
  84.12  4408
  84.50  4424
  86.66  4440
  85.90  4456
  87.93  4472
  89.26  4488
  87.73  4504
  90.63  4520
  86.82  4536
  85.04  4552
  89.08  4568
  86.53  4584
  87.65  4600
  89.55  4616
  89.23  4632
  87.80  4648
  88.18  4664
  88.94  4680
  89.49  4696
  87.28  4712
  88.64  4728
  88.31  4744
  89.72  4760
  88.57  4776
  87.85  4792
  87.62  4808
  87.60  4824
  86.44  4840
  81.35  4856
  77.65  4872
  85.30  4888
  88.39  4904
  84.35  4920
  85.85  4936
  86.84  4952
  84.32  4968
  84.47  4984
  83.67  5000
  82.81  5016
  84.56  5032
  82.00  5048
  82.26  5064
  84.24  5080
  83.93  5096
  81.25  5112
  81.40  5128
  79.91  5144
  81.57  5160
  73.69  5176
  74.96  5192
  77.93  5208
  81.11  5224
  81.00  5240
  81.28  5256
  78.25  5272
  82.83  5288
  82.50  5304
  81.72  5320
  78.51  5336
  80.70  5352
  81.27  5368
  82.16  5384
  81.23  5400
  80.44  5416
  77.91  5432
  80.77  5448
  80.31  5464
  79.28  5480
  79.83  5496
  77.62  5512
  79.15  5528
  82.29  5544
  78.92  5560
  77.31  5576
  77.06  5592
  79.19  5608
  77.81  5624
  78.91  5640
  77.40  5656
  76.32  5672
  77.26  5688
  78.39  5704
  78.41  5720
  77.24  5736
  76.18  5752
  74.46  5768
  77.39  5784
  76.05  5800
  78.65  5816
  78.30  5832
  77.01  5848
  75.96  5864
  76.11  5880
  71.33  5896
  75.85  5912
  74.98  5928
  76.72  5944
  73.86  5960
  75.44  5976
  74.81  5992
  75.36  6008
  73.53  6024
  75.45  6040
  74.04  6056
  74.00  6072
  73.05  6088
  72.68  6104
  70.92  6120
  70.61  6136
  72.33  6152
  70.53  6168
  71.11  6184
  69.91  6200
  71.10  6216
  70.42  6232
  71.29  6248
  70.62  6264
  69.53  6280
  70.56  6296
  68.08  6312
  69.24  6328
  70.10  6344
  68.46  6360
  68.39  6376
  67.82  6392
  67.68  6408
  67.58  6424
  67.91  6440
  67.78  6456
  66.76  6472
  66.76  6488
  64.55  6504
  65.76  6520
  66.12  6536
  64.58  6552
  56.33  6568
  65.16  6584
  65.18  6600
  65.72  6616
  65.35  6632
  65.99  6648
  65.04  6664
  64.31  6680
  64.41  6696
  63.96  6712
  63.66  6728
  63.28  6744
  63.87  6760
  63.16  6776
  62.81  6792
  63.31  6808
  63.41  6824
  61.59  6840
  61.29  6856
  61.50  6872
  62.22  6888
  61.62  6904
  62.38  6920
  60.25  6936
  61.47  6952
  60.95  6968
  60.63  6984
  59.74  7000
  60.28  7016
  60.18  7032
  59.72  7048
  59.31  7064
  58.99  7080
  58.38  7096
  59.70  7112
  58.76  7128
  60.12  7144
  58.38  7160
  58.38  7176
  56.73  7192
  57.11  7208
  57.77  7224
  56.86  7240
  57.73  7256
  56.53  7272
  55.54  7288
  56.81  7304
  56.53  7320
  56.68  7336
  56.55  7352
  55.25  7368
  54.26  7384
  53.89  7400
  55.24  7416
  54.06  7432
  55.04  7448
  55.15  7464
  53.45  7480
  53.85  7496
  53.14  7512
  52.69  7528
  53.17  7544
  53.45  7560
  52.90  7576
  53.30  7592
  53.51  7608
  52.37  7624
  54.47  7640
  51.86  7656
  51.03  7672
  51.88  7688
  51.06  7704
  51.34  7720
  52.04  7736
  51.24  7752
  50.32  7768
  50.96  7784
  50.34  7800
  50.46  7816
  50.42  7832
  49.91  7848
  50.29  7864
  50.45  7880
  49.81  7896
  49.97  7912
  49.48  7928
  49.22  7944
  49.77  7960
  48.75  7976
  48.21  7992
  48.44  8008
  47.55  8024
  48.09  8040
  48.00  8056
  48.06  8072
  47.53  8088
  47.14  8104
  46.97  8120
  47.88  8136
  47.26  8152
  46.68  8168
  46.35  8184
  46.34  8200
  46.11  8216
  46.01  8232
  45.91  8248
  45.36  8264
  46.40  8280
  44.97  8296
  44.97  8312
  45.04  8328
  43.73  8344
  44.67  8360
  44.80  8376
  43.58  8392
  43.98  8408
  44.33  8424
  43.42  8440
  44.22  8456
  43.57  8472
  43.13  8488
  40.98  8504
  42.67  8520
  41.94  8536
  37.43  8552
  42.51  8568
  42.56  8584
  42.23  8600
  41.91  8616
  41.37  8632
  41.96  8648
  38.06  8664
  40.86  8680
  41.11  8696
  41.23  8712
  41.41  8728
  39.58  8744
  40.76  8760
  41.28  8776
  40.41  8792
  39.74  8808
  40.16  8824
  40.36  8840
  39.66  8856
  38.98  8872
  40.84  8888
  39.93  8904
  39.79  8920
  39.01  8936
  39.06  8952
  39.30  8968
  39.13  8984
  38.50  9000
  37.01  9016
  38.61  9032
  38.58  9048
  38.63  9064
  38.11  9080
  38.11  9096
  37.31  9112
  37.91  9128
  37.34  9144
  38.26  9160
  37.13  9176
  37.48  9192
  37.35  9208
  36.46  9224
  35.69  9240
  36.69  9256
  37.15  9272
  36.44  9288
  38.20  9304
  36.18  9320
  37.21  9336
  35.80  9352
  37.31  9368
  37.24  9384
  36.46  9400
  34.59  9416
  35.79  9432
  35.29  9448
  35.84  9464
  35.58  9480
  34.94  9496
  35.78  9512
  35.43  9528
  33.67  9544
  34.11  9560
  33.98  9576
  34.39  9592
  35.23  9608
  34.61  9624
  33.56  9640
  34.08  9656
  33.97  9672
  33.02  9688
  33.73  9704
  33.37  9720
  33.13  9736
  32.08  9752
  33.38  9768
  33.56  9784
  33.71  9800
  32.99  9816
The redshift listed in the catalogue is 0.000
